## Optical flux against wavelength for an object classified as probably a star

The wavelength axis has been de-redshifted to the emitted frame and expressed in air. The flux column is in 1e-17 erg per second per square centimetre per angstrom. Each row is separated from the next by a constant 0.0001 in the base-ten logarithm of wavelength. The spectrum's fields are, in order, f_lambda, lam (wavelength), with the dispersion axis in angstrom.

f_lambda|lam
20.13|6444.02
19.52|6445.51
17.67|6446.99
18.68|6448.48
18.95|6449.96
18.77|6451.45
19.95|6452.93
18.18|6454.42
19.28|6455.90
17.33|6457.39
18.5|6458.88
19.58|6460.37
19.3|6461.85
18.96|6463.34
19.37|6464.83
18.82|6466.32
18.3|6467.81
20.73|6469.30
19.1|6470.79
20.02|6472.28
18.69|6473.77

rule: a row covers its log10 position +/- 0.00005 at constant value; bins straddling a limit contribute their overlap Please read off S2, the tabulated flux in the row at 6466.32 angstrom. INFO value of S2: 18.82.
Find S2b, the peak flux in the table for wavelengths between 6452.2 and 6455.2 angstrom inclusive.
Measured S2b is 19.95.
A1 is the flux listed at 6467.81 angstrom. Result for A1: 18.3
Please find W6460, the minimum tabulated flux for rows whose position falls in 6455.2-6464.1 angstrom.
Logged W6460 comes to 17.33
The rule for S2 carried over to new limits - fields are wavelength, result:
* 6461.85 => 19.3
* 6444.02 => 20.13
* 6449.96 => 18.95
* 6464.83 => 19.37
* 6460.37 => 19.58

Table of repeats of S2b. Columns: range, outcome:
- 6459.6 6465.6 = 19.58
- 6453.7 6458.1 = 19.28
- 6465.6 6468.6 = 18.82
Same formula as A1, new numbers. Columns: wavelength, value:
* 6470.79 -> 19.1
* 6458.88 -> 18.5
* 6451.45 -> 18.77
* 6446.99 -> 17.67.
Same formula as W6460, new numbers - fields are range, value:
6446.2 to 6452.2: 17.67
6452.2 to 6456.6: 18.18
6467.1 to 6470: 18.3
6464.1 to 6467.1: 18.82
